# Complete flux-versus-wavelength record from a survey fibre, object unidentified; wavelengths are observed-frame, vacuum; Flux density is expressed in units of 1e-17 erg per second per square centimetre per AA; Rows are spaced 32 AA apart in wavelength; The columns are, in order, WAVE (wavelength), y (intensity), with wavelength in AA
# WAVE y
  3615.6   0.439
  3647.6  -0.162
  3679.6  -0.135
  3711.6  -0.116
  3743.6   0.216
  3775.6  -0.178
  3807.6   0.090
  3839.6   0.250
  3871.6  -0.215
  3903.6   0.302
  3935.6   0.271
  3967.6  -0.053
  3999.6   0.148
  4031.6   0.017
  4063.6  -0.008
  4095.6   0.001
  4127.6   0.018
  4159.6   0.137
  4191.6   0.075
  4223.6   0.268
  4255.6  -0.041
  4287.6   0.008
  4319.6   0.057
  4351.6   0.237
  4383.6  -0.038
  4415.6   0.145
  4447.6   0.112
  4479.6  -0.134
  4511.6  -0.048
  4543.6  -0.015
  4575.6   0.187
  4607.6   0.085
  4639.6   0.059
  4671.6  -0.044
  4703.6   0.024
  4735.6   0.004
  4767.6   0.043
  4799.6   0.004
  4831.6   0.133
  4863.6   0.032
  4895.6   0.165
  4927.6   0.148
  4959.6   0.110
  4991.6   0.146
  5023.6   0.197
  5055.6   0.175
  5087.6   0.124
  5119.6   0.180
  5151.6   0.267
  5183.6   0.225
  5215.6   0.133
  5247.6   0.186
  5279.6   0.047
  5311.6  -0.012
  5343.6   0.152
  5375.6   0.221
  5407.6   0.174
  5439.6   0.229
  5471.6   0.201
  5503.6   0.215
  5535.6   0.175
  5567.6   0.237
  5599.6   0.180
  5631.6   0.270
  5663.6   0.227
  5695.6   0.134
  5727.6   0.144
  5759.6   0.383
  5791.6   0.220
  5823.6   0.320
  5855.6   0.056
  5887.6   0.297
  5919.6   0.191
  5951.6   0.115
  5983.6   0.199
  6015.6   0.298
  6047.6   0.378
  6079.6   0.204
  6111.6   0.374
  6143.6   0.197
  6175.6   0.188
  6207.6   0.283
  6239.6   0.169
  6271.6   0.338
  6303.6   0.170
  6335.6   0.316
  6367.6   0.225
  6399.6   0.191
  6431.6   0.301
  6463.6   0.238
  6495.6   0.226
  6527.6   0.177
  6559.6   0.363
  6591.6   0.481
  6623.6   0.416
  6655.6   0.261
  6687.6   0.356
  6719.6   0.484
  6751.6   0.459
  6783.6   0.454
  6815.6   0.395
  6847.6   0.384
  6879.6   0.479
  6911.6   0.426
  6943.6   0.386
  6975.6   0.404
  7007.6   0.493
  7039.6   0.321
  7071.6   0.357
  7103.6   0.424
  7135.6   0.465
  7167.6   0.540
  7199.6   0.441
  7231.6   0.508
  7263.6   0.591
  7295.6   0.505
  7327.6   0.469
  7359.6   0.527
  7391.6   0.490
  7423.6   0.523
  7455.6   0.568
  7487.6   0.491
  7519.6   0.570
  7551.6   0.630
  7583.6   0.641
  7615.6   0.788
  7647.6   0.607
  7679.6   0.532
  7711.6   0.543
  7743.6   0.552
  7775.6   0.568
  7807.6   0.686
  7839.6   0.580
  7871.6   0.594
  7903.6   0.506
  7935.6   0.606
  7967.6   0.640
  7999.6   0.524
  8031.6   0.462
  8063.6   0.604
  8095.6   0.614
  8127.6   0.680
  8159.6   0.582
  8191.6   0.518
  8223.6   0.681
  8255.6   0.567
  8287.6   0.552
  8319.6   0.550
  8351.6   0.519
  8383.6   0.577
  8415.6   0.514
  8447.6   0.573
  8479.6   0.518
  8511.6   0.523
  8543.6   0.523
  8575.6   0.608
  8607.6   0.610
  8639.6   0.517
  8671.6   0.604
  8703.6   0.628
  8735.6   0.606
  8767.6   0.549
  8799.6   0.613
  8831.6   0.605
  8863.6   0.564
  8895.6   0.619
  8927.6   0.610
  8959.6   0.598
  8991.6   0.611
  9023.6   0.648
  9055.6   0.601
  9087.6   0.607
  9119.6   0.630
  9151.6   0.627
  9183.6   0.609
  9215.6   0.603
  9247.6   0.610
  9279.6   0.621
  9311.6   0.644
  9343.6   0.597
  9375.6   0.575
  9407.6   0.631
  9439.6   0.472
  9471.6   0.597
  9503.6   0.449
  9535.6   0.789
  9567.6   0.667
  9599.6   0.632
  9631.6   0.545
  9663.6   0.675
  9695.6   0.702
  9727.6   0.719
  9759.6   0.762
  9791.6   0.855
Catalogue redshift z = 0.642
